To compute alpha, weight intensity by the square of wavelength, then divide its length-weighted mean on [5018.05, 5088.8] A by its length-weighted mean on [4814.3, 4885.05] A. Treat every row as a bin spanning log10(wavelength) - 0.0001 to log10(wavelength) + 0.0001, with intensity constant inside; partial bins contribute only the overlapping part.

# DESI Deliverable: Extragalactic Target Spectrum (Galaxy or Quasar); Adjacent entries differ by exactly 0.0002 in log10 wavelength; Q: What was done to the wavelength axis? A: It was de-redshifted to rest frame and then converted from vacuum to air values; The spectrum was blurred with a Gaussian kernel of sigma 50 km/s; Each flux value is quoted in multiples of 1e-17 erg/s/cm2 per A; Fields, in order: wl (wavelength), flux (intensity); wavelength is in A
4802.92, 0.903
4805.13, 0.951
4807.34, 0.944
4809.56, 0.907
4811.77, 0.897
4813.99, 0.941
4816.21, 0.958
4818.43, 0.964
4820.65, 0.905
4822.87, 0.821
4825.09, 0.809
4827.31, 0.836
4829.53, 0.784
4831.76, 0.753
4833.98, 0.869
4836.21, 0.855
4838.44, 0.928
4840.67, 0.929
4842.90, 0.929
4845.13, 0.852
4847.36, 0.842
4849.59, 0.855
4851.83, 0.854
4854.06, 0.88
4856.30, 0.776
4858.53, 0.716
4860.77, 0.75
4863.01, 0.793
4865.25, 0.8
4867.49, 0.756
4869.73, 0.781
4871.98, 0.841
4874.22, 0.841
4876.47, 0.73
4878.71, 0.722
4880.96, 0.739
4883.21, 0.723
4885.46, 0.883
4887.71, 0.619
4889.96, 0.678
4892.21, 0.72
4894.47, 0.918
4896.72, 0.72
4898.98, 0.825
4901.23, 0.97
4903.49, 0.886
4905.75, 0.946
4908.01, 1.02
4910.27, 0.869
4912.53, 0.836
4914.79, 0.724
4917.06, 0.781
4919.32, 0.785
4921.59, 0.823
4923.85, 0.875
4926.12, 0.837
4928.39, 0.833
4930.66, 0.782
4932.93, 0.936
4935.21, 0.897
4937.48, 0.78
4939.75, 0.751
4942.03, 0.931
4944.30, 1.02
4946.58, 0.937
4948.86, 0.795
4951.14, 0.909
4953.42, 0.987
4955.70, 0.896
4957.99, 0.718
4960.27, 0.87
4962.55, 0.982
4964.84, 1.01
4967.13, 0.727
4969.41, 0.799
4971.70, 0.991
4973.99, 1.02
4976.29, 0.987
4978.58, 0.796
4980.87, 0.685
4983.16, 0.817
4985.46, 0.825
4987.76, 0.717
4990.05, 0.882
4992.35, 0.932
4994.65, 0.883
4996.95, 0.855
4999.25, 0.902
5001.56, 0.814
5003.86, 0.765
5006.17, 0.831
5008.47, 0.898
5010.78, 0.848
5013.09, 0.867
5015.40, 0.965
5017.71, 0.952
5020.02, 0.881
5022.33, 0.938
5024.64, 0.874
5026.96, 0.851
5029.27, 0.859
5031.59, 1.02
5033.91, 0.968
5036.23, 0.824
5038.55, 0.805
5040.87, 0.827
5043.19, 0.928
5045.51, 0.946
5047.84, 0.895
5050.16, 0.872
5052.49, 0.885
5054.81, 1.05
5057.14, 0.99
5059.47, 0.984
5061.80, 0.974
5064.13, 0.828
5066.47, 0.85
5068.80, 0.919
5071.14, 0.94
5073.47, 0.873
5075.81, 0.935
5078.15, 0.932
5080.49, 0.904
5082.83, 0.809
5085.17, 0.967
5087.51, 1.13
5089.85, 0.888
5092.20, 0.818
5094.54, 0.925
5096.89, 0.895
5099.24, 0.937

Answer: 1.2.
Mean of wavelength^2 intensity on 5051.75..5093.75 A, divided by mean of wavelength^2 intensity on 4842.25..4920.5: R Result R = 1.24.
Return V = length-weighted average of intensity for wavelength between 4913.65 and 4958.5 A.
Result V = 0.852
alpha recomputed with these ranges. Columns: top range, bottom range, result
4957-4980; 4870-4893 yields 1.23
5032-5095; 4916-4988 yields 1.11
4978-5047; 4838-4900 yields 1.15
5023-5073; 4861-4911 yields 1.20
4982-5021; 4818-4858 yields 1.08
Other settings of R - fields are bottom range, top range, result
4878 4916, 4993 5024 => 1.13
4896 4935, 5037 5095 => 1.14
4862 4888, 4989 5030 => 1.20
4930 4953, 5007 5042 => 1.05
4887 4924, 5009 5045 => 1.14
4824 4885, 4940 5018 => 1.13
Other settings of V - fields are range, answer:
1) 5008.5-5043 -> 0.893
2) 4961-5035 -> 0.879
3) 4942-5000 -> 0.879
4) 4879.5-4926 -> 0.817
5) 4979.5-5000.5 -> 0.833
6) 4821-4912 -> 0.821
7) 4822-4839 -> 0.829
